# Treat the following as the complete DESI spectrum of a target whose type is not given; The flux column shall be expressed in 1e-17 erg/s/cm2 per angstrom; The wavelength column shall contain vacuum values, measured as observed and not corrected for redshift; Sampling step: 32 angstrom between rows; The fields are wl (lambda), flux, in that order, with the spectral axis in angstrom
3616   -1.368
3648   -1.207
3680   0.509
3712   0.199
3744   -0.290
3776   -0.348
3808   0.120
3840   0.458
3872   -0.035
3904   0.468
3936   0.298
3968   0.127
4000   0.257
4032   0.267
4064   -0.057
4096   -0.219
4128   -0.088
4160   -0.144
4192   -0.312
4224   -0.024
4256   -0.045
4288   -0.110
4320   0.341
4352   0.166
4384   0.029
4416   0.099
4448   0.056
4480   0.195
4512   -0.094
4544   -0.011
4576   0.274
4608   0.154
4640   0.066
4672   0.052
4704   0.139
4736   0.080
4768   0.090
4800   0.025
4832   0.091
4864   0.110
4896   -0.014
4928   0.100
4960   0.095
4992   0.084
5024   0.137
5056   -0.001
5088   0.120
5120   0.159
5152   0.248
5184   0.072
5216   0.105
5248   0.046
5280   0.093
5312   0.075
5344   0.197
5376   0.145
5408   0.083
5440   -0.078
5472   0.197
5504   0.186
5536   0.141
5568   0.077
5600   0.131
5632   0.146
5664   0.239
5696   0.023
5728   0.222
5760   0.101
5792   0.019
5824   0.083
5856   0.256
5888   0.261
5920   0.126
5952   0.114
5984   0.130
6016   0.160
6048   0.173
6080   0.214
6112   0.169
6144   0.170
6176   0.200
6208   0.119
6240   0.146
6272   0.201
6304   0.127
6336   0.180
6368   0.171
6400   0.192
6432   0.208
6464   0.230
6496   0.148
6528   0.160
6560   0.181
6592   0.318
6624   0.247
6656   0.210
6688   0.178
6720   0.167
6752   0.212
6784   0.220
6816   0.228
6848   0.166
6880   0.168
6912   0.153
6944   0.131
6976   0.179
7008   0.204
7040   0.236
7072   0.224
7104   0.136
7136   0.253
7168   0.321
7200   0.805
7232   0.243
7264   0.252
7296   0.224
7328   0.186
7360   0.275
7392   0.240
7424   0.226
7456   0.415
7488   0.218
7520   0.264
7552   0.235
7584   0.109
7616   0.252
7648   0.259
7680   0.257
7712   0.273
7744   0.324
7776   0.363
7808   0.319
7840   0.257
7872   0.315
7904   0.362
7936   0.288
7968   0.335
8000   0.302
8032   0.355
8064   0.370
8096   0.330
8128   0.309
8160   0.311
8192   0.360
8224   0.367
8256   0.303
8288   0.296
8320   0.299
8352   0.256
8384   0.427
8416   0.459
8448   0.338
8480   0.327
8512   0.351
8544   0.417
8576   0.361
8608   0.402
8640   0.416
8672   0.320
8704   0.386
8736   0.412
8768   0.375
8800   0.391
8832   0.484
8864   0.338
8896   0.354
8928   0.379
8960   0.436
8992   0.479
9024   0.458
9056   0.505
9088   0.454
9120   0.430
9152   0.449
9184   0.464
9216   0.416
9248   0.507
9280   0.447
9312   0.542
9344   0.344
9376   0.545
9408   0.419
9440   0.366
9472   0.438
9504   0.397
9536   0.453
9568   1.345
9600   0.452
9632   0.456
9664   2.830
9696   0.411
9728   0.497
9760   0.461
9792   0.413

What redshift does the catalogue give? 0.93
